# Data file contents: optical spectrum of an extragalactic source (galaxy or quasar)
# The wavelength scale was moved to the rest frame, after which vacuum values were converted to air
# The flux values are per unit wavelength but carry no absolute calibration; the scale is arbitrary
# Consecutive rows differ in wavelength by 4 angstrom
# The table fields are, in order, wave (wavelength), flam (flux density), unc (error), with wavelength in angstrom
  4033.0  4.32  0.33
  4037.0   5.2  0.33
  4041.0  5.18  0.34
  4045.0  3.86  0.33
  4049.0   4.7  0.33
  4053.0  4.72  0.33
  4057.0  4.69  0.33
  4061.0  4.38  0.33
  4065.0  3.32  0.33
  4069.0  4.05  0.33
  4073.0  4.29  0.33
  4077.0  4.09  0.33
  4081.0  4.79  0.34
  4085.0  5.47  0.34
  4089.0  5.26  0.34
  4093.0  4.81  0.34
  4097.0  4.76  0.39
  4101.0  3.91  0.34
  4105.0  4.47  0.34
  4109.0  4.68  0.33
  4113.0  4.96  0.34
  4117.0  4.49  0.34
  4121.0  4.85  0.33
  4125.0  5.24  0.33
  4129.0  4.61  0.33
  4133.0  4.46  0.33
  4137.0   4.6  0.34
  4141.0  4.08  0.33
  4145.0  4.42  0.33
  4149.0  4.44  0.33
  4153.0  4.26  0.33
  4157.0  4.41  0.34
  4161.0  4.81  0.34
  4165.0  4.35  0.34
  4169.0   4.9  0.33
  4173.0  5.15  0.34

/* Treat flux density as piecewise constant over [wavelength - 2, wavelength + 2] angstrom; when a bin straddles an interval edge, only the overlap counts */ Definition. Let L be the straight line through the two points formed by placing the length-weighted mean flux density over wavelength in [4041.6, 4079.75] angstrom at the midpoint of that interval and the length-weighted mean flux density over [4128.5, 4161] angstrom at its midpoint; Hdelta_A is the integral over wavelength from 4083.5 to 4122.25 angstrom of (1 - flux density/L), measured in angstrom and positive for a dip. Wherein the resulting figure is -3.59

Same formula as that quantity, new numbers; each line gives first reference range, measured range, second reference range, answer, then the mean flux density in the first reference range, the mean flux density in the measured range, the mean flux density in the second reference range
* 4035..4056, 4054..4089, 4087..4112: 1.87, 4.73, 4.44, 4.66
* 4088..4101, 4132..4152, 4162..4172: 1.39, 4.76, 4.39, 4.7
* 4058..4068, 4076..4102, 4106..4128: -2.50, 3.95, 4.78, 4.82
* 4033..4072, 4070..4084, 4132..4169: 0.01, 4.44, 4.44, 4.45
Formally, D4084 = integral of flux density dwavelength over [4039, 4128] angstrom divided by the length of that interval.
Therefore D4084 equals 4.59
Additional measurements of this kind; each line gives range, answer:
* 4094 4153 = 4.56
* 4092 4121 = 4.59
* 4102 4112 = 4.55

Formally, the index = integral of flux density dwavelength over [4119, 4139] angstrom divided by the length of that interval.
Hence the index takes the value 4.75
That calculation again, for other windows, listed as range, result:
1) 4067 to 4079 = 4.14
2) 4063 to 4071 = 3.68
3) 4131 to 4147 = 4.39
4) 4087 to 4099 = 4.94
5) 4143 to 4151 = 4.43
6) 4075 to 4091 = 4.9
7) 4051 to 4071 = 4.23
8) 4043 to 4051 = 4.28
